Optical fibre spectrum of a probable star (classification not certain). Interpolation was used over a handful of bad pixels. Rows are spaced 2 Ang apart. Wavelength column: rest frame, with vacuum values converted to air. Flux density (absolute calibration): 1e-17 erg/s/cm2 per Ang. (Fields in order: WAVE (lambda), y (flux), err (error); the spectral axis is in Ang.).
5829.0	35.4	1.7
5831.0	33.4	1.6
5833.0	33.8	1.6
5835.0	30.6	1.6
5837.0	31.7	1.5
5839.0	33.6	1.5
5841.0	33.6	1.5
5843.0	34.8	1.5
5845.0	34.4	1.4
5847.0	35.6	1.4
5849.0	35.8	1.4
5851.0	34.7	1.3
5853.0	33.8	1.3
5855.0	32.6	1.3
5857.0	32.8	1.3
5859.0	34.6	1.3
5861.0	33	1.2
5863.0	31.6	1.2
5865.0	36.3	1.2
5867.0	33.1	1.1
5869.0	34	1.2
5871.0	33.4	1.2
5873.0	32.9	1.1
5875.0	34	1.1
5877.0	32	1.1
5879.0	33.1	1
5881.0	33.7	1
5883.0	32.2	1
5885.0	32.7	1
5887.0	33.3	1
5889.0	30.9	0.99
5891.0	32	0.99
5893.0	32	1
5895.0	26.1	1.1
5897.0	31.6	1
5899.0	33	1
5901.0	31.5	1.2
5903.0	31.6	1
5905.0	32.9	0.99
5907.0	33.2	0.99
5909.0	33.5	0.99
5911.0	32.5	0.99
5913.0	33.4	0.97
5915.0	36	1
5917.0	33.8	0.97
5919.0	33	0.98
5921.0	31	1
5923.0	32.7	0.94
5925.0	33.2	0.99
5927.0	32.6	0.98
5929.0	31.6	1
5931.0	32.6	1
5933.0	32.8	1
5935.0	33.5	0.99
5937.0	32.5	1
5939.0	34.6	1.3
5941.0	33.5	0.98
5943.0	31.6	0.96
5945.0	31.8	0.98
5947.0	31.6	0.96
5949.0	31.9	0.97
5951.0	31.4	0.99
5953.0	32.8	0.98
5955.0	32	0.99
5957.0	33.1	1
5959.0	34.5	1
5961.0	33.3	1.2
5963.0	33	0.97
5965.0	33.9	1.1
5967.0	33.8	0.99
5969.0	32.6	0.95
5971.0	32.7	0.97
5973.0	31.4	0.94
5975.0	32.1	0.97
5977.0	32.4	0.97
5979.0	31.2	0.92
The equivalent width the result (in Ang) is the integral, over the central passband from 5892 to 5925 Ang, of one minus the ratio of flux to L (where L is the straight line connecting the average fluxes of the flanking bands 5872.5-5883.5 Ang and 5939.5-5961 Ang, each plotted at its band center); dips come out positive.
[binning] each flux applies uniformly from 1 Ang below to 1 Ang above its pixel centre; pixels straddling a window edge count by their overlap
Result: 0.4 Ang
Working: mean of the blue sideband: 33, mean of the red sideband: 32.5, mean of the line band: 32.4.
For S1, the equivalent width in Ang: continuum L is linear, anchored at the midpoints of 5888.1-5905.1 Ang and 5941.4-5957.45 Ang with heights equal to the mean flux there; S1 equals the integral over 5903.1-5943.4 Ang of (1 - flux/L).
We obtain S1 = -1.8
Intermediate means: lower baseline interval 31.2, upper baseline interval 32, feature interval 33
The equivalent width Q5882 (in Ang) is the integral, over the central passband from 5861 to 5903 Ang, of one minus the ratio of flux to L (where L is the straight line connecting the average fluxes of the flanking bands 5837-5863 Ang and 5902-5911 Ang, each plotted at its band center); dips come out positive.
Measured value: 1.0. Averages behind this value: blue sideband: 33.9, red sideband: 32.8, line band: 32.5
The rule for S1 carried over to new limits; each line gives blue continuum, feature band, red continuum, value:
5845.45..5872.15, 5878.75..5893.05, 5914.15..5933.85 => 0.4 Ang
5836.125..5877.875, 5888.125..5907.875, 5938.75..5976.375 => 1.1 Ang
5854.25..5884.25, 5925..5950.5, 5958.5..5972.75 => 0.5 Ang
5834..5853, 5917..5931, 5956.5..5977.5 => 0.3 Ang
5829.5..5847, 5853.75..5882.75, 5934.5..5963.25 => -0.1 Ang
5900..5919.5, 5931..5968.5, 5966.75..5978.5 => -0.2 Ang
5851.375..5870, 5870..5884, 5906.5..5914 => 0.2 Ang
